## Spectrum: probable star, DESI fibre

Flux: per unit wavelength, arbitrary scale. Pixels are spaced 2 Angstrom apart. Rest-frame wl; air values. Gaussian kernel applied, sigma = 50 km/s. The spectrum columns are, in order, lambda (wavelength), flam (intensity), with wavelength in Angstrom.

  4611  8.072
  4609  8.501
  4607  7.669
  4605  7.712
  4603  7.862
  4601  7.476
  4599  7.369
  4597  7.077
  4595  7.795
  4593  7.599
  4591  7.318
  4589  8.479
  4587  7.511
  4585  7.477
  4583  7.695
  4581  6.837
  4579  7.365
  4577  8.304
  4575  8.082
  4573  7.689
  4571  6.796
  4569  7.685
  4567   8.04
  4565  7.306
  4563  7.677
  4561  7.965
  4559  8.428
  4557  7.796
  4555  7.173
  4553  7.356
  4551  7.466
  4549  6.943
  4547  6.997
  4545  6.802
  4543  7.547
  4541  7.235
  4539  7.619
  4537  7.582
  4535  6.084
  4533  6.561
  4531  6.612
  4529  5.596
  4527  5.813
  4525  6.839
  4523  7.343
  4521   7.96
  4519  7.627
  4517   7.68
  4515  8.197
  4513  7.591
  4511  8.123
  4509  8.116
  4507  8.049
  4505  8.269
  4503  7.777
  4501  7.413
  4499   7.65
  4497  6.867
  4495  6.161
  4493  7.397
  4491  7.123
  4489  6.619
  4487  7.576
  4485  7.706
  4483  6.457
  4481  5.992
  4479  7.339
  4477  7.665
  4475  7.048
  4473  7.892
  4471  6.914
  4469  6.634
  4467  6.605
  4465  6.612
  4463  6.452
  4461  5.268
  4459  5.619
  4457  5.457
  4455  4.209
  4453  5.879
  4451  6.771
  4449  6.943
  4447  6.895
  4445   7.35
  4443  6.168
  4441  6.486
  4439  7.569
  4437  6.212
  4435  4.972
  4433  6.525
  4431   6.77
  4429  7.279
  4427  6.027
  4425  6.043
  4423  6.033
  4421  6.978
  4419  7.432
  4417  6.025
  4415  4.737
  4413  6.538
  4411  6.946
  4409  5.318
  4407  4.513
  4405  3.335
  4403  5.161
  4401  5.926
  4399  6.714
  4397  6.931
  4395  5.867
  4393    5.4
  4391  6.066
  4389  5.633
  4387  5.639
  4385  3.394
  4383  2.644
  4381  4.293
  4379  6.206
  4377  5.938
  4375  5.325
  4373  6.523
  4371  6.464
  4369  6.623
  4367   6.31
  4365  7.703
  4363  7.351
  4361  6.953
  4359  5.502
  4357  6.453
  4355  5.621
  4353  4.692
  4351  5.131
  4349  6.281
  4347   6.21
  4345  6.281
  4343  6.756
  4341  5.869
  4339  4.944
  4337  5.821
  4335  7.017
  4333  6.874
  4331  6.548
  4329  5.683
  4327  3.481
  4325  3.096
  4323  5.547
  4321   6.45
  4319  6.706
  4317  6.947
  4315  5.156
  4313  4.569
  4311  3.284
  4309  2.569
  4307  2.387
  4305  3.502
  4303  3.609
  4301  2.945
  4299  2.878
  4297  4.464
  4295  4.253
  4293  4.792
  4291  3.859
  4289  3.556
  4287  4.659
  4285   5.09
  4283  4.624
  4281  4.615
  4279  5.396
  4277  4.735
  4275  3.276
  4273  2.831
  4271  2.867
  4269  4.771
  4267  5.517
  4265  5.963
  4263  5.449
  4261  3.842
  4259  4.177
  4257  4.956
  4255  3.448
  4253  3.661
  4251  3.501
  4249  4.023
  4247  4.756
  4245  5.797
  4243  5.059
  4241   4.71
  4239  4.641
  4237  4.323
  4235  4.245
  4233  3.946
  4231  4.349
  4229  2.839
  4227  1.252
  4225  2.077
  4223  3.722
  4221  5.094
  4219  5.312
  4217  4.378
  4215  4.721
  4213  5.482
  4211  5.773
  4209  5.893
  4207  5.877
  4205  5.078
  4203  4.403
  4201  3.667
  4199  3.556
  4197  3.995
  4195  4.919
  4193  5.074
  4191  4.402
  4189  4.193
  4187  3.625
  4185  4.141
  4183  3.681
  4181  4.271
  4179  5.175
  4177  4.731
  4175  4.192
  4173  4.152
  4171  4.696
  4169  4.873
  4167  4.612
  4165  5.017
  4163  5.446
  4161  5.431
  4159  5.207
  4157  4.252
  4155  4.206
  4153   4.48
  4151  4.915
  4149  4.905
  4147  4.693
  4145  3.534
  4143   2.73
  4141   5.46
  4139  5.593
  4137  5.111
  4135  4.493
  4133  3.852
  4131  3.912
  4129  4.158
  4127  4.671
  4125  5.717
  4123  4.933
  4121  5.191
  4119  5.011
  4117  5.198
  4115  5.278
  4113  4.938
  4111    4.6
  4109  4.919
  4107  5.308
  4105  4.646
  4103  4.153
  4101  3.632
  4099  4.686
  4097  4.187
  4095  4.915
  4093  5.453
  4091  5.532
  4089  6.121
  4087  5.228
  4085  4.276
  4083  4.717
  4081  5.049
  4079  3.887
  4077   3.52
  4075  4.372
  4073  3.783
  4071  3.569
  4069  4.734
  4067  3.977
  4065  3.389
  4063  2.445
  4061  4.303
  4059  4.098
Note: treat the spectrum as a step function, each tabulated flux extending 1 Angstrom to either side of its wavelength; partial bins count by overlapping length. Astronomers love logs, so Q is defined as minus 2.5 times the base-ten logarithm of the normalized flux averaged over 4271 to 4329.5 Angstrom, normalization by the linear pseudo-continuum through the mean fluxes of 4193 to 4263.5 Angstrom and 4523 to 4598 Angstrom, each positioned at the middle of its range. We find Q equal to 0.17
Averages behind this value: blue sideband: 4.37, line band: 4.27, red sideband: 7.33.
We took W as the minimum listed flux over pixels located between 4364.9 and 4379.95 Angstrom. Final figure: 5.325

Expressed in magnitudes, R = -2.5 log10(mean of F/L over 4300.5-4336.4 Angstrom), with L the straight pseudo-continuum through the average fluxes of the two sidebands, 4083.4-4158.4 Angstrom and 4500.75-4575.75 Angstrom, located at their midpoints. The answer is 0.24 mag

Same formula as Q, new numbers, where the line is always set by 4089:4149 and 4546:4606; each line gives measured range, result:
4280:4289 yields 0.24 mag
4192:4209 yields 0.13 mag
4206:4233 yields 0.22 mag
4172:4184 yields 0.17 mag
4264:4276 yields 0.32 mag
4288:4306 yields 0.48 mag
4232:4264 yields 0.25 mag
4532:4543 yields 0.04 mag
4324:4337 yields 0.11 mag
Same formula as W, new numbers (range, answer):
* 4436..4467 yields 4.209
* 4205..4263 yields 1.252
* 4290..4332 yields 2.387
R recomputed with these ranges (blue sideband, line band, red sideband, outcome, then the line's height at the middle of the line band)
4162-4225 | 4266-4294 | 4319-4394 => 0.204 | 5.22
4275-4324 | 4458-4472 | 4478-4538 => 0.056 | 6.63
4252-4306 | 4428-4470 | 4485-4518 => 0.071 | 6.76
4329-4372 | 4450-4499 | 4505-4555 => 0.053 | 6.94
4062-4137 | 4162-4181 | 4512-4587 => 0.059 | 5.01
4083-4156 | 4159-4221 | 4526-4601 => 0.098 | 5.15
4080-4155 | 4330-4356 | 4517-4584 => 0.014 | 6.08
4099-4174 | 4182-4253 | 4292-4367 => 0.138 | 4.94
